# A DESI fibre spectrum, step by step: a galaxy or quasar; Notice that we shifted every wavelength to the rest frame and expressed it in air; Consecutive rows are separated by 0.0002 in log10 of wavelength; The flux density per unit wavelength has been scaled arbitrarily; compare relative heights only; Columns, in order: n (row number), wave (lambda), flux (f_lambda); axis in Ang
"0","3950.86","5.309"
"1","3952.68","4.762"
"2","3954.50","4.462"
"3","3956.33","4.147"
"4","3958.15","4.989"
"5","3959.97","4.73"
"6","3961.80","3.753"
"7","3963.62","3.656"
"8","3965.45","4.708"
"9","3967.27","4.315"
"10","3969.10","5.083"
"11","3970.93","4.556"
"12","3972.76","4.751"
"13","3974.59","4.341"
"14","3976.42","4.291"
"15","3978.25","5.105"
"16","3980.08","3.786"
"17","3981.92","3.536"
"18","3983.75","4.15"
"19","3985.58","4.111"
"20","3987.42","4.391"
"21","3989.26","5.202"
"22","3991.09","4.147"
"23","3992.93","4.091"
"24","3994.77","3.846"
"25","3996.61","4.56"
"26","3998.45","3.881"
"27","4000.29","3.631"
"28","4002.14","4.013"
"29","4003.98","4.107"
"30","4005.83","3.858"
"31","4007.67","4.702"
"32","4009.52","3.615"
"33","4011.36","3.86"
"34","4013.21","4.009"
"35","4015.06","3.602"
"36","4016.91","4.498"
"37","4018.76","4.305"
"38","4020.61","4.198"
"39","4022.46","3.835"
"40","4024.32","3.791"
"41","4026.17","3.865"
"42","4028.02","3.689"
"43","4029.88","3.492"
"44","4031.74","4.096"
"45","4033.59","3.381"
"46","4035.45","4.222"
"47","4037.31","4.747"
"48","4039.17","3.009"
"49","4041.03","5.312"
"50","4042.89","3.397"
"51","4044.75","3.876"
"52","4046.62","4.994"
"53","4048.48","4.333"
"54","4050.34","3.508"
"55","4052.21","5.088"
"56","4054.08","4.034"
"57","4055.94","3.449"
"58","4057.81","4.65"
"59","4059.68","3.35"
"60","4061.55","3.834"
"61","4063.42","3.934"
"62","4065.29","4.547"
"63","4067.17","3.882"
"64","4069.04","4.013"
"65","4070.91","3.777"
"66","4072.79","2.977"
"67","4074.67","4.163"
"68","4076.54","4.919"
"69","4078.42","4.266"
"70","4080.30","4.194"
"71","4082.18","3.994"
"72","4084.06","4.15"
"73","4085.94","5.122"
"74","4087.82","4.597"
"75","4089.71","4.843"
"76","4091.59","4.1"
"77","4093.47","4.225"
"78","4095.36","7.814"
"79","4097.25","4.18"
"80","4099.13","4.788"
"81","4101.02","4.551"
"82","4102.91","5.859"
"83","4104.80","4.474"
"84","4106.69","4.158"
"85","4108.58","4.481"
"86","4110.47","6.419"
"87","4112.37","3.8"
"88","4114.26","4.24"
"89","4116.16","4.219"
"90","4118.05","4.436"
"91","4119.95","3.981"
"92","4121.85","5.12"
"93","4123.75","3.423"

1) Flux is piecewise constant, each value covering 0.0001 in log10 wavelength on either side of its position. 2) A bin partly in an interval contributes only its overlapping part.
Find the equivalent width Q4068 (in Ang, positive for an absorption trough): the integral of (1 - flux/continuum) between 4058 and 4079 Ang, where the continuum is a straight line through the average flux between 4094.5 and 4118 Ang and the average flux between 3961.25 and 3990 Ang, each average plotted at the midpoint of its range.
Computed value 3.3 Ang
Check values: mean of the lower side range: 4.36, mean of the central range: 3.99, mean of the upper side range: 4.89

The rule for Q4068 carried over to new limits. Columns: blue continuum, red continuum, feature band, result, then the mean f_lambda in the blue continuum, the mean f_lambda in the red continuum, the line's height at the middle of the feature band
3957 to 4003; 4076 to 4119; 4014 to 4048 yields 3.4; 4.3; 4.69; 4.47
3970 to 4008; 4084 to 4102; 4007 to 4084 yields 9.2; 4.23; 4.87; 4.58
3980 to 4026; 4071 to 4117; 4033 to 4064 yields 1.8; 4.07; 4.59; 4.33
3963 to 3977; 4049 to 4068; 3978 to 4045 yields 3.6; 4.48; 4.03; 4.27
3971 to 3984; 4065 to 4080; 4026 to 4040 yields 1.1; 4.3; 4.05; 4.16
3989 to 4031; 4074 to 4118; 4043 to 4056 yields 0.4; 4.02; 4.68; 4.32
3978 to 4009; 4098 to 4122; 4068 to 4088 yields 1.4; 4.16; 4.64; 4.5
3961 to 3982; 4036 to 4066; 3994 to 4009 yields 0.7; 4.36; 4.13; 4.27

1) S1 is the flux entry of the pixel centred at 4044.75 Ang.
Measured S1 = 3.876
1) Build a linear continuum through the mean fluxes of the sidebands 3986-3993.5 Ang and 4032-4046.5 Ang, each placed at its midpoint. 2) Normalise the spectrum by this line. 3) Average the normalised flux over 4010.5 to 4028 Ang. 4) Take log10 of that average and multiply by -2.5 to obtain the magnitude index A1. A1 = 0.06 mag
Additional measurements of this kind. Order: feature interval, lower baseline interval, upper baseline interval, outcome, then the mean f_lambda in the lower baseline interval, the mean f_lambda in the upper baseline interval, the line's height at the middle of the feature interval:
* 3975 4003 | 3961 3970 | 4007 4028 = -0.003 mag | 4.31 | 4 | 4.17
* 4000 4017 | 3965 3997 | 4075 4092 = 0.111 mag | 4.38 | 4.47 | 4.4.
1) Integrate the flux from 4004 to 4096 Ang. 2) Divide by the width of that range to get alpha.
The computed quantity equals 4.15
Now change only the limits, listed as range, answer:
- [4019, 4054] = 4.05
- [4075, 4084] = 4.31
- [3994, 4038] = 3.99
